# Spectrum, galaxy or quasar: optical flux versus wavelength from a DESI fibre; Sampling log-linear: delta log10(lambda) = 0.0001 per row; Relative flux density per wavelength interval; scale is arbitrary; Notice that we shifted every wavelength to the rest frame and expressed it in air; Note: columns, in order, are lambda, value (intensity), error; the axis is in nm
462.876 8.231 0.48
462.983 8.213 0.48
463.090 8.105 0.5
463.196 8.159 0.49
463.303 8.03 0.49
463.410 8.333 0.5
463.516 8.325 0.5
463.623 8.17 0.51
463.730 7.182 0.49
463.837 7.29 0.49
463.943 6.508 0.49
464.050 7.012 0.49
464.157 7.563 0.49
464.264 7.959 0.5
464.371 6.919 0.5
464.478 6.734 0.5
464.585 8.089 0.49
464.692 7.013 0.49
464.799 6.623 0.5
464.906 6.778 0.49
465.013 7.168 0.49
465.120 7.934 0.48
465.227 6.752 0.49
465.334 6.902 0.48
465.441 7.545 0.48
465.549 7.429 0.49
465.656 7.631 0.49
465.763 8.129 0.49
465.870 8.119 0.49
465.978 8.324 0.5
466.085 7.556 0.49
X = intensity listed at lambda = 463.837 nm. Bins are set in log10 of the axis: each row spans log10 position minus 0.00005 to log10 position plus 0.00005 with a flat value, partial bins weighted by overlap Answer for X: 7.29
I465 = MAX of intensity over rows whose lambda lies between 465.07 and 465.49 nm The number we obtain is 7.934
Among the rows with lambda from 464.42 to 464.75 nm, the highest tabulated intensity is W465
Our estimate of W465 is 8.089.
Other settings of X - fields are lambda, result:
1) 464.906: 6.778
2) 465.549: 7.429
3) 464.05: 7.012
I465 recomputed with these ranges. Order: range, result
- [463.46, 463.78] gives 8.325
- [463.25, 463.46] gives 8.333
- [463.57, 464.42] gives 8.17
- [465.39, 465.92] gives 8.129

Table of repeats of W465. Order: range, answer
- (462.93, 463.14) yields 8.213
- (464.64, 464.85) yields 7.013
